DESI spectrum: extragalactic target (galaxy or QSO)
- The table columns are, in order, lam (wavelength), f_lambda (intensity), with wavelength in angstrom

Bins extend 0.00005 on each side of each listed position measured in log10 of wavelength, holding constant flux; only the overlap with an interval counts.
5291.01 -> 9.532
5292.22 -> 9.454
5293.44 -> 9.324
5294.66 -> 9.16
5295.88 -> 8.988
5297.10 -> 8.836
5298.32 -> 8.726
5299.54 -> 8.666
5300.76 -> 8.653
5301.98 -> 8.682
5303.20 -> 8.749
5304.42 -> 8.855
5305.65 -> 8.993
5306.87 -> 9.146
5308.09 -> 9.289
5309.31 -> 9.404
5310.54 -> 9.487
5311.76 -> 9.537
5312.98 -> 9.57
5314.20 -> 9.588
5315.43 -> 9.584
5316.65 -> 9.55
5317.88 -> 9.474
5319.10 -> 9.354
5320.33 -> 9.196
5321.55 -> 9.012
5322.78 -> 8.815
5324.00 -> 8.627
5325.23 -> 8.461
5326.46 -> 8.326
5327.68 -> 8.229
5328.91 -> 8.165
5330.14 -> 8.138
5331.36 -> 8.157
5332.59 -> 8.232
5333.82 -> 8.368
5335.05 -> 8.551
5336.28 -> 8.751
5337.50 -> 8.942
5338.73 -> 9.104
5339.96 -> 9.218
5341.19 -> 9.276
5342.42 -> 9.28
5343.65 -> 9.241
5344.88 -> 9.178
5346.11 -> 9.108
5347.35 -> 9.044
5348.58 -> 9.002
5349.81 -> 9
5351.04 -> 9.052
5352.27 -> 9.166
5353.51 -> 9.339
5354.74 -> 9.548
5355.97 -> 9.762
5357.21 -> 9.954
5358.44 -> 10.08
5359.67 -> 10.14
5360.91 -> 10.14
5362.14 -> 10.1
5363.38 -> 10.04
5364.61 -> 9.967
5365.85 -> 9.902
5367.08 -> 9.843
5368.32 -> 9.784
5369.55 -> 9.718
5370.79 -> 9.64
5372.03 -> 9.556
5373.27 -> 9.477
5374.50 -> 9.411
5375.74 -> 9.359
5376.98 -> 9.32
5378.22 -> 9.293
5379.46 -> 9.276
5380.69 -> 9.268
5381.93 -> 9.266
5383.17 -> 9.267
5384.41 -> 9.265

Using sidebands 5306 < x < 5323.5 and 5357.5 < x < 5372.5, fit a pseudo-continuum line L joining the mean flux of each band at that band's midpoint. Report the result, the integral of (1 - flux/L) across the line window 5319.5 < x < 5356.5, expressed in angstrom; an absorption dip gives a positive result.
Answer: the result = 2.8 angstrom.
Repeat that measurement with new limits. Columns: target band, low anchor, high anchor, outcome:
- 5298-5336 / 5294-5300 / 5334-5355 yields 0.3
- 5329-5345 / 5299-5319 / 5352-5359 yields 1.2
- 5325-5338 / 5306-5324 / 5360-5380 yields 1.4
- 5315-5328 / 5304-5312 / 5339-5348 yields 0.3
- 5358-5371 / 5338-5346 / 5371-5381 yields -0.9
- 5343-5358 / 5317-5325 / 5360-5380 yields 0.2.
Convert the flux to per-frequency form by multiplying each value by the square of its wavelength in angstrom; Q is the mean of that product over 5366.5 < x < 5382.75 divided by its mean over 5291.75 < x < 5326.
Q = 1.07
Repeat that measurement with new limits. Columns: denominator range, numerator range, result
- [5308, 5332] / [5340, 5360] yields 1.05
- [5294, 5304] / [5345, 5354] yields 1.05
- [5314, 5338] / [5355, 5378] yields 1.13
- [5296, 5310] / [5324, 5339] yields 0.96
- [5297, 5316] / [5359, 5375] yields 1.10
